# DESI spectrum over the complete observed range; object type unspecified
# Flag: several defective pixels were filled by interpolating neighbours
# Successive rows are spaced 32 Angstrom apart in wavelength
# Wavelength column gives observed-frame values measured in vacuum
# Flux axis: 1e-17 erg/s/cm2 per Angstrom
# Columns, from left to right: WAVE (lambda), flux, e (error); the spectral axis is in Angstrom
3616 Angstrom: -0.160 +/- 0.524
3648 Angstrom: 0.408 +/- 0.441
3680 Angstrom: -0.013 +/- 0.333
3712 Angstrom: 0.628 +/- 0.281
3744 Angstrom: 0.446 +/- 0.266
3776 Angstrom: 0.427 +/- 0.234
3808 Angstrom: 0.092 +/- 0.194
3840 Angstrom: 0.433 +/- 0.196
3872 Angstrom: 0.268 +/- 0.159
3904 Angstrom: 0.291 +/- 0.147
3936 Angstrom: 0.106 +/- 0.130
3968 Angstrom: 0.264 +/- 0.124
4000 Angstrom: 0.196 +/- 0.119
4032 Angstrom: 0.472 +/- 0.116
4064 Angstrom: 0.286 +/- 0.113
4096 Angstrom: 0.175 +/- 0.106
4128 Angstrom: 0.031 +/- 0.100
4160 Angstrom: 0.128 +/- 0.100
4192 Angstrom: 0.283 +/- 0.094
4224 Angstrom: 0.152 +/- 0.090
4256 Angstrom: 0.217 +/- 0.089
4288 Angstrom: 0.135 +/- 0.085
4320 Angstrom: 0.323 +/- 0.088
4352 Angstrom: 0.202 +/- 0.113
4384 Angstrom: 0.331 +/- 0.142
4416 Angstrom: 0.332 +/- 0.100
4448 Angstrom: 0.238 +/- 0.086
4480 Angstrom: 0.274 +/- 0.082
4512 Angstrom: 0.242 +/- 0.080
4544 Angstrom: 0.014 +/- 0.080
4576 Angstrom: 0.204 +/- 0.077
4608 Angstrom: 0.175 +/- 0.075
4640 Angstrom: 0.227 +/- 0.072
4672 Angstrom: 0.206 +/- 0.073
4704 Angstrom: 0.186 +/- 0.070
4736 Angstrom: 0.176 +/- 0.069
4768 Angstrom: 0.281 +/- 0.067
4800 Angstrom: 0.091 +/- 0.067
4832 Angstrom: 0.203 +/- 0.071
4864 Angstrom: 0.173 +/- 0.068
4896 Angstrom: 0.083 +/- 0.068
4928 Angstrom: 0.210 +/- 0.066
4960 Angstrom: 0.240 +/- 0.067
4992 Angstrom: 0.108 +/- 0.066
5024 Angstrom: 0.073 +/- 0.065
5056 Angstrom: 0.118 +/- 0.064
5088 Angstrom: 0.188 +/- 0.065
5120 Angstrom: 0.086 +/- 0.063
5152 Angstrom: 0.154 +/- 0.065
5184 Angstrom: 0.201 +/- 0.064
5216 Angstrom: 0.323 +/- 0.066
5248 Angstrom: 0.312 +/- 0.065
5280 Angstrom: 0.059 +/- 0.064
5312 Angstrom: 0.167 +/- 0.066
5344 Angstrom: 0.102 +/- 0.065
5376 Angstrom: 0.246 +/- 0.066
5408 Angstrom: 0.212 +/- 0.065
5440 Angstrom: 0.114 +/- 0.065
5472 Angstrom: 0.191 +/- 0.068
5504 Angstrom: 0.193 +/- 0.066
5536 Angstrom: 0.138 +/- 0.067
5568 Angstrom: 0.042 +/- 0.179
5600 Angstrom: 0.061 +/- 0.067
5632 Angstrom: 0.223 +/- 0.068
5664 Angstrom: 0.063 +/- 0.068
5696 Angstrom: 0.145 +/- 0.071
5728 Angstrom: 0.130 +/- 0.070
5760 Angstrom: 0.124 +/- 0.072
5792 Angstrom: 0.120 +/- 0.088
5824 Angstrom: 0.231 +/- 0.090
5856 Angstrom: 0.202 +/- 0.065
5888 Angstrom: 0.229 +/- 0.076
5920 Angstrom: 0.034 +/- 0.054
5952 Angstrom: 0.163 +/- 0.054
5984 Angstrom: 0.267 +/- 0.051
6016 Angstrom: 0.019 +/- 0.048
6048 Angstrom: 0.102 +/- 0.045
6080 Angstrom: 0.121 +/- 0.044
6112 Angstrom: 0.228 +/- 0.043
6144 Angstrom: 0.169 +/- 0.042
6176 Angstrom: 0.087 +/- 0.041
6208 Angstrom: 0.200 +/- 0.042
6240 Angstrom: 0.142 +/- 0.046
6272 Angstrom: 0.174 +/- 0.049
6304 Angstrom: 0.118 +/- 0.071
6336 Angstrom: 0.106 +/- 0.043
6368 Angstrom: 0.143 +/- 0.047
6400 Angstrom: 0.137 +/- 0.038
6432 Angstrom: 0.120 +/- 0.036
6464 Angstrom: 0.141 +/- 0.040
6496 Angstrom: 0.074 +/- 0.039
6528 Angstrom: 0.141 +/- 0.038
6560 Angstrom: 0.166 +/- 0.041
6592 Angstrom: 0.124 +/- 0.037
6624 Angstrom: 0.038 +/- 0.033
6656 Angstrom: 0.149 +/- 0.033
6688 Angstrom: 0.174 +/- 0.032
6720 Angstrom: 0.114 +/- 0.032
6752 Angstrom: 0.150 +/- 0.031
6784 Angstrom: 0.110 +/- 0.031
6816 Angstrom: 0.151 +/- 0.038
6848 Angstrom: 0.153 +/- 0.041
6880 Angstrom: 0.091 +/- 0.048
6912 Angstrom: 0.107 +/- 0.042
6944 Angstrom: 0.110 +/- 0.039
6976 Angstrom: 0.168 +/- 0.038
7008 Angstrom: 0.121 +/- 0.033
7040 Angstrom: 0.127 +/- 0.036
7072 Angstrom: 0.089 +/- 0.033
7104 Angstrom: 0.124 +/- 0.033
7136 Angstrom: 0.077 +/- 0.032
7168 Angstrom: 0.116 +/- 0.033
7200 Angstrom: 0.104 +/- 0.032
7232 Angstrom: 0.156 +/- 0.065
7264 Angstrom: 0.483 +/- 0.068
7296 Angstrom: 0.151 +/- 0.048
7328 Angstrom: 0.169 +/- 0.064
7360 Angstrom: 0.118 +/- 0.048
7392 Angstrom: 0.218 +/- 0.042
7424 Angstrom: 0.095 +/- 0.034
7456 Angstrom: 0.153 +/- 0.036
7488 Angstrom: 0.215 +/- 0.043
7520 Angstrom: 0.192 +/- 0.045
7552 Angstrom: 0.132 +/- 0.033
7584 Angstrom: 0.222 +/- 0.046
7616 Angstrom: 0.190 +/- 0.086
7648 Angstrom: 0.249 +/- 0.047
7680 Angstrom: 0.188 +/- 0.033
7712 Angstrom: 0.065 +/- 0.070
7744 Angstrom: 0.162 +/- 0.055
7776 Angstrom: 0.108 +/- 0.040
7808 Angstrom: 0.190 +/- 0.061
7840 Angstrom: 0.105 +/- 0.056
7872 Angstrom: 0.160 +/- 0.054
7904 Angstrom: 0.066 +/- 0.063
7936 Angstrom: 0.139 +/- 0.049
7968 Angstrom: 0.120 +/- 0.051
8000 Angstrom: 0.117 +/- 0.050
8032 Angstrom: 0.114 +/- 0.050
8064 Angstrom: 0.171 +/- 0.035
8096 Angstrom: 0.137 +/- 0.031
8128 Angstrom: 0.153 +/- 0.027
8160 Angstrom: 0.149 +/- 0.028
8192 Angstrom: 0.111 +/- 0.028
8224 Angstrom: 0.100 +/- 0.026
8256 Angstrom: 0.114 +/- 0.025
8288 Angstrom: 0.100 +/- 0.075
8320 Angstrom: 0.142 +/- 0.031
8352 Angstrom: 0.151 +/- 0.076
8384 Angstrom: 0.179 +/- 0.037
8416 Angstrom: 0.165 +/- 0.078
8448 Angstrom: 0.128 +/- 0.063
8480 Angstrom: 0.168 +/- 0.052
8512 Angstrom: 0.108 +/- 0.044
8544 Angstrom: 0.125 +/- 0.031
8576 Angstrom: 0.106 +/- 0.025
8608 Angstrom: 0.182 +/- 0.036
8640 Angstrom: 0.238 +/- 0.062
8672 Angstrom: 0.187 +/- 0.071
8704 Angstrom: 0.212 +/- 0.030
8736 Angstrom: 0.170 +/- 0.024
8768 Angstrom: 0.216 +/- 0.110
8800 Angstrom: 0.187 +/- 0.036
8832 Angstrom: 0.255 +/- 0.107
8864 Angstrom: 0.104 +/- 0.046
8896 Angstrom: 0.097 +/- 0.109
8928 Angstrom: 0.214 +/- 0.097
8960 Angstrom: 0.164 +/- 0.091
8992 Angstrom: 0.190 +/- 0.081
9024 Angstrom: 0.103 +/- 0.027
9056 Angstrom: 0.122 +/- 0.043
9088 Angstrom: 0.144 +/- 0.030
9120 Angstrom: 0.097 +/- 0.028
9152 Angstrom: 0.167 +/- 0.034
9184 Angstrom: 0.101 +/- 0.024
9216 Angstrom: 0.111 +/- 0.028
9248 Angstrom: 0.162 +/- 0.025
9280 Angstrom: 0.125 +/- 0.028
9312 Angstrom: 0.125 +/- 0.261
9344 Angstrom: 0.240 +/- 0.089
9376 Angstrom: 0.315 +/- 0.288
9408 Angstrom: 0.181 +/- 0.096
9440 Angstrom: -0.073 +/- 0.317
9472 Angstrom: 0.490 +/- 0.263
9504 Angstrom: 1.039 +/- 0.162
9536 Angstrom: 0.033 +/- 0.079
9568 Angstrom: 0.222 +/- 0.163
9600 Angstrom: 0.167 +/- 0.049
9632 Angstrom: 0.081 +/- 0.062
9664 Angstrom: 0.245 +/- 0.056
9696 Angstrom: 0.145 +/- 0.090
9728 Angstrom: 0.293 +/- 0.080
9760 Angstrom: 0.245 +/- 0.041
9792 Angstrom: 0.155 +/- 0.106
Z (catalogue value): 0.95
